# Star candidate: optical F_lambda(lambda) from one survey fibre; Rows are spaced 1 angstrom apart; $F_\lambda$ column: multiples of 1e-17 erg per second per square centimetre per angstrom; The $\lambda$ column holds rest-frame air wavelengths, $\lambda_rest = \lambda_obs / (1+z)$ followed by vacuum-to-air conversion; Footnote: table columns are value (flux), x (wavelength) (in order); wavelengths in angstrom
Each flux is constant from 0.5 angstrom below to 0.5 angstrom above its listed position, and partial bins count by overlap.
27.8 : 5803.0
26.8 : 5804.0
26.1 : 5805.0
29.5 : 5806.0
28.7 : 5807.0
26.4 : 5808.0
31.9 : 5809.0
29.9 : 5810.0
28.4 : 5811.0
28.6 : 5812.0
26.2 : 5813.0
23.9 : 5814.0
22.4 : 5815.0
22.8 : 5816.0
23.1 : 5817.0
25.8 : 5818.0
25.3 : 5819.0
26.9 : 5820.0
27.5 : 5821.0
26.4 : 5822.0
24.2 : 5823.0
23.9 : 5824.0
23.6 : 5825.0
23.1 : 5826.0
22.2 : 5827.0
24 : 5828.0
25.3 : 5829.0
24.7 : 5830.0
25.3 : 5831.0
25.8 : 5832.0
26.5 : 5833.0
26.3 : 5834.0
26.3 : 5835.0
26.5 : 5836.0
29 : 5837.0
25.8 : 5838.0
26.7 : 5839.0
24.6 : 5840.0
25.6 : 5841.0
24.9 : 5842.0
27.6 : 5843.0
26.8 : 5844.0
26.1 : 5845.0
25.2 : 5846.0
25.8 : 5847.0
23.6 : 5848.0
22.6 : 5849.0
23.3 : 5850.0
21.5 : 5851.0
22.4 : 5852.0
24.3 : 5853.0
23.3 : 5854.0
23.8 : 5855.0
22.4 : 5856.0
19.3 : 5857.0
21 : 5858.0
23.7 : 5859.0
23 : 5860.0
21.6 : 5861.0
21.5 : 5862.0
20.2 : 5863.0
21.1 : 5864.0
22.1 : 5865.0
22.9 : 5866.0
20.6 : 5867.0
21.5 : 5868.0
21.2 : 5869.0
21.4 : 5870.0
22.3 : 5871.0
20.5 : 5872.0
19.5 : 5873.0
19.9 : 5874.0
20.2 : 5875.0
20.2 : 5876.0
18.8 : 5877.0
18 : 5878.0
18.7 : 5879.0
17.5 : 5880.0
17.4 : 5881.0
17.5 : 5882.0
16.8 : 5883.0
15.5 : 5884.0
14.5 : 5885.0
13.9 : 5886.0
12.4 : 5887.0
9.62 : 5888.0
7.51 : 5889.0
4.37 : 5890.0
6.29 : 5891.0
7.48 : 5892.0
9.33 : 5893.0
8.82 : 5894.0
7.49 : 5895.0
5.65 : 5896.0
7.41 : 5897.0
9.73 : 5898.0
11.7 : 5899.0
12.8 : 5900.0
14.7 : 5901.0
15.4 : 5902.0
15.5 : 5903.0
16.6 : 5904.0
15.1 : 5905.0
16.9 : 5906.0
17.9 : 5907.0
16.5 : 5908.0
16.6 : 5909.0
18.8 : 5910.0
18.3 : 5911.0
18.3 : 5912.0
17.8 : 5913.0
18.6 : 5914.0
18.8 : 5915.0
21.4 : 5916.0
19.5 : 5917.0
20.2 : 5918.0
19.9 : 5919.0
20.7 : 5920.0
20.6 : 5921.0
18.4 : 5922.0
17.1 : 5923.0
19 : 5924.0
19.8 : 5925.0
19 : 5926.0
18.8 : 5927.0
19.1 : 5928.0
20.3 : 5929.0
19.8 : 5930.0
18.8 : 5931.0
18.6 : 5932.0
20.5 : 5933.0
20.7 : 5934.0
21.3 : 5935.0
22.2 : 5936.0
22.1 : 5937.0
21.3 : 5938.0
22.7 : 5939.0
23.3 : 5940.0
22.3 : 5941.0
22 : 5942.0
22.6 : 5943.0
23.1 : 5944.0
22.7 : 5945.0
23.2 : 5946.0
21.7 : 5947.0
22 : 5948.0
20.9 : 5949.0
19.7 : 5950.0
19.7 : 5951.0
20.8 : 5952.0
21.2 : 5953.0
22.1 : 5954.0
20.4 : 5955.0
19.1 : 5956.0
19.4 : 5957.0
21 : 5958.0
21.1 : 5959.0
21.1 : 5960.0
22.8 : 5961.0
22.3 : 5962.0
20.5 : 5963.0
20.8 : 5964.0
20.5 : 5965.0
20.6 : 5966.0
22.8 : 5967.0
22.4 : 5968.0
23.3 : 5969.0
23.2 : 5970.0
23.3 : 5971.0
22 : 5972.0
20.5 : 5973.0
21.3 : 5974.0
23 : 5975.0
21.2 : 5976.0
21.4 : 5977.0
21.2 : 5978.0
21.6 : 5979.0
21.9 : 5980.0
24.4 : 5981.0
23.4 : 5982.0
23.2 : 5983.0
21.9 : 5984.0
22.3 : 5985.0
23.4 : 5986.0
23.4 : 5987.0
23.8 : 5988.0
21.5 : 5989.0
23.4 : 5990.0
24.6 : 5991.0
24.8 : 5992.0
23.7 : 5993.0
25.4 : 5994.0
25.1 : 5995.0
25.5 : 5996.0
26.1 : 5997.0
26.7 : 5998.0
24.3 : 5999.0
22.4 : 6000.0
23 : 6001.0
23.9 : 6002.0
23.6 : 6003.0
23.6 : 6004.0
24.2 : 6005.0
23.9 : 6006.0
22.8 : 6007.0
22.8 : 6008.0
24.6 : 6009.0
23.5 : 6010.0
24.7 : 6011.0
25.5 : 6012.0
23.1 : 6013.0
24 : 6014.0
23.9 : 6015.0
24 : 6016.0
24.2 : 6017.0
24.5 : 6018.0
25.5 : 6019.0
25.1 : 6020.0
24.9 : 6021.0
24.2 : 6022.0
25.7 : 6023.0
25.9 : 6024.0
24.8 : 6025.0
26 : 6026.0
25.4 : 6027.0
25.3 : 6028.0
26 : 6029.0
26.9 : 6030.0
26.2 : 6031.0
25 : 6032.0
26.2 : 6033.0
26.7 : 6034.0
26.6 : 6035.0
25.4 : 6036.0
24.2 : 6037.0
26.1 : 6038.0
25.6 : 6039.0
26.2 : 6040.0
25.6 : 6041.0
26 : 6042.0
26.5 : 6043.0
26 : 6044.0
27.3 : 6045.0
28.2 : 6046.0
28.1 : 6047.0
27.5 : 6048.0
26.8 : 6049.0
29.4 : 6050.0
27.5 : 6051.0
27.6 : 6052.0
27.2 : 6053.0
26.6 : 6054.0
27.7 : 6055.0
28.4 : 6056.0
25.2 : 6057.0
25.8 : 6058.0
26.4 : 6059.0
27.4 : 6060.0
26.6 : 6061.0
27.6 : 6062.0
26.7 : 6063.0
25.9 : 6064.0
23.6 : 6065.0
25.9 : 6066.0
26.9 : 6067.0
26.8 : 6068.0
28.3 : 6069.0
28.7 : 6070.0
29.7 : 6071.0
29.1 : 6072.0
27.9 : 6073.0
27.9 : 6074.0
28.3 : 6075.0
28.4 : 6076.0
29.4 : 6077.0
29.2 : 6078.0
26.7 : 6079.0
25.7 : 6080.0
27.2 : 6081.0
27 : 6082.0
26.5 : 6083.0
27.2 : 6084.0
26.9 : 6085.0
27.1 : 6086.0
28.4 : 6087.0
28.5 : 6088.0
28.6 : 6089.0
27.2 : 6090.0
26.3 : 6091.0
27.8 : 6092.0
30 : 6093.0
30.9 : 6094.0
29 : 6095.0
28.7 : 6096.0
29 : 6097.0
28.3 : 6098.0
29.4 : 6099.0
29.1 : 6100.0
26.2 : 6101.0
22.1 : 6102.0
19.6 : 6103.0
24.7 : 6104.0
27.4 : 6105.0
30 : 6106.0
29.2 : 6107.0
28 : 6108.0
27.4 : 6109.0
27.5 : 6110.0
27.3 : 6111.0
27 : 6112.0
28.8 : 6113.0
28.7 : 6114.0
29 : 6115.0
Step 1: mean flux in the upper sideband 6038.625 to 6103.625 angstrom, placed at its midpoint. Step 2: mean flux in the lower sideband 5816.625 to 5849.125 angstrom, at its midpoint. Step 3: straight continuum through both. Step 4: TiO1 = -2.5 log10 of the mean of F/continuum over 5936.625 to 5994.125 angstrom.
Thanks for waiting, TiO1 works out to 0.197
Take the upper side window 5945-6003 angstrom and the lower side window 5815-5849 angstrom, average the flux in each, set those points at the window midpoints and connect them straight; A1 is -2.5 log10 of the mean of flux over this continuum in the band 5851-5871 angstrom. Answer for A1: 0.13 mag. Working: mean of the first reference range 25.3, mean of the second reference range 22.4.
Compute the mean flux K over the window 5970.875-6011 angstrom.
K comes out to 23.3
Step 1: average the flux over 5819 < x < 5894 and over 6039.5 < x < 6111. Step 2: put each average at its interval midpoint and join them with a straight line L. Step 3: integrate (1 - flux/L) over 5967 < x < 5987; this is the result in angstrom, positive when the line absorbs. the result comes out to 1.8 angstrom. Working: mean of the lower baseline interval 21.2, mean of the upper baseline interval 27.4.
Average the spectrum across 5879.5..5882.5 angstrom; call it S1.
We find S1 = 17.5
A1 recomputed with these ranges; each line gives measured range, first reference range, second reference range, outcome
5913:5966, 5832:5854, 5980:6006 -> 0.18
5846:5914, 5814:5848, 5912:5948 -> 0.30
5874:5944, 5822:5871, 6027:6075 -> 0.42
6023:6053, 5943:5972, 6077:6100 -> -0.04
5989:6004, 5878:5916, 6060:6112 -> -0.16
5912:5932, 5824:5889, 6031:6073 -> 0.22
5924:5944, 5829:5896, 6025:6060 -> 0.10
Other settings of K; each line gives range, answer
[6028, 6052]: 26.5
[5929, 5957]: 21.2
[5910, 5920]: 19.3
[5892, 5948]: 18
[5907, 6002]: 21.4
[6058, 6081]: 27.4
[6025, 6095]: 27.1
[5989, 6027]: 24.4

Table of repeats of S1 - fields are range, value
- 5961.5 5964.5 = 21.2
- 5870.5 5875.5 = 20.5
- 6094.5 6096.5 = 28.9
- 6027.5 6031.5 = 26.1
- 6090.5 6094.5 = 28.8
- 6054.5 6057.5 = 27.1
